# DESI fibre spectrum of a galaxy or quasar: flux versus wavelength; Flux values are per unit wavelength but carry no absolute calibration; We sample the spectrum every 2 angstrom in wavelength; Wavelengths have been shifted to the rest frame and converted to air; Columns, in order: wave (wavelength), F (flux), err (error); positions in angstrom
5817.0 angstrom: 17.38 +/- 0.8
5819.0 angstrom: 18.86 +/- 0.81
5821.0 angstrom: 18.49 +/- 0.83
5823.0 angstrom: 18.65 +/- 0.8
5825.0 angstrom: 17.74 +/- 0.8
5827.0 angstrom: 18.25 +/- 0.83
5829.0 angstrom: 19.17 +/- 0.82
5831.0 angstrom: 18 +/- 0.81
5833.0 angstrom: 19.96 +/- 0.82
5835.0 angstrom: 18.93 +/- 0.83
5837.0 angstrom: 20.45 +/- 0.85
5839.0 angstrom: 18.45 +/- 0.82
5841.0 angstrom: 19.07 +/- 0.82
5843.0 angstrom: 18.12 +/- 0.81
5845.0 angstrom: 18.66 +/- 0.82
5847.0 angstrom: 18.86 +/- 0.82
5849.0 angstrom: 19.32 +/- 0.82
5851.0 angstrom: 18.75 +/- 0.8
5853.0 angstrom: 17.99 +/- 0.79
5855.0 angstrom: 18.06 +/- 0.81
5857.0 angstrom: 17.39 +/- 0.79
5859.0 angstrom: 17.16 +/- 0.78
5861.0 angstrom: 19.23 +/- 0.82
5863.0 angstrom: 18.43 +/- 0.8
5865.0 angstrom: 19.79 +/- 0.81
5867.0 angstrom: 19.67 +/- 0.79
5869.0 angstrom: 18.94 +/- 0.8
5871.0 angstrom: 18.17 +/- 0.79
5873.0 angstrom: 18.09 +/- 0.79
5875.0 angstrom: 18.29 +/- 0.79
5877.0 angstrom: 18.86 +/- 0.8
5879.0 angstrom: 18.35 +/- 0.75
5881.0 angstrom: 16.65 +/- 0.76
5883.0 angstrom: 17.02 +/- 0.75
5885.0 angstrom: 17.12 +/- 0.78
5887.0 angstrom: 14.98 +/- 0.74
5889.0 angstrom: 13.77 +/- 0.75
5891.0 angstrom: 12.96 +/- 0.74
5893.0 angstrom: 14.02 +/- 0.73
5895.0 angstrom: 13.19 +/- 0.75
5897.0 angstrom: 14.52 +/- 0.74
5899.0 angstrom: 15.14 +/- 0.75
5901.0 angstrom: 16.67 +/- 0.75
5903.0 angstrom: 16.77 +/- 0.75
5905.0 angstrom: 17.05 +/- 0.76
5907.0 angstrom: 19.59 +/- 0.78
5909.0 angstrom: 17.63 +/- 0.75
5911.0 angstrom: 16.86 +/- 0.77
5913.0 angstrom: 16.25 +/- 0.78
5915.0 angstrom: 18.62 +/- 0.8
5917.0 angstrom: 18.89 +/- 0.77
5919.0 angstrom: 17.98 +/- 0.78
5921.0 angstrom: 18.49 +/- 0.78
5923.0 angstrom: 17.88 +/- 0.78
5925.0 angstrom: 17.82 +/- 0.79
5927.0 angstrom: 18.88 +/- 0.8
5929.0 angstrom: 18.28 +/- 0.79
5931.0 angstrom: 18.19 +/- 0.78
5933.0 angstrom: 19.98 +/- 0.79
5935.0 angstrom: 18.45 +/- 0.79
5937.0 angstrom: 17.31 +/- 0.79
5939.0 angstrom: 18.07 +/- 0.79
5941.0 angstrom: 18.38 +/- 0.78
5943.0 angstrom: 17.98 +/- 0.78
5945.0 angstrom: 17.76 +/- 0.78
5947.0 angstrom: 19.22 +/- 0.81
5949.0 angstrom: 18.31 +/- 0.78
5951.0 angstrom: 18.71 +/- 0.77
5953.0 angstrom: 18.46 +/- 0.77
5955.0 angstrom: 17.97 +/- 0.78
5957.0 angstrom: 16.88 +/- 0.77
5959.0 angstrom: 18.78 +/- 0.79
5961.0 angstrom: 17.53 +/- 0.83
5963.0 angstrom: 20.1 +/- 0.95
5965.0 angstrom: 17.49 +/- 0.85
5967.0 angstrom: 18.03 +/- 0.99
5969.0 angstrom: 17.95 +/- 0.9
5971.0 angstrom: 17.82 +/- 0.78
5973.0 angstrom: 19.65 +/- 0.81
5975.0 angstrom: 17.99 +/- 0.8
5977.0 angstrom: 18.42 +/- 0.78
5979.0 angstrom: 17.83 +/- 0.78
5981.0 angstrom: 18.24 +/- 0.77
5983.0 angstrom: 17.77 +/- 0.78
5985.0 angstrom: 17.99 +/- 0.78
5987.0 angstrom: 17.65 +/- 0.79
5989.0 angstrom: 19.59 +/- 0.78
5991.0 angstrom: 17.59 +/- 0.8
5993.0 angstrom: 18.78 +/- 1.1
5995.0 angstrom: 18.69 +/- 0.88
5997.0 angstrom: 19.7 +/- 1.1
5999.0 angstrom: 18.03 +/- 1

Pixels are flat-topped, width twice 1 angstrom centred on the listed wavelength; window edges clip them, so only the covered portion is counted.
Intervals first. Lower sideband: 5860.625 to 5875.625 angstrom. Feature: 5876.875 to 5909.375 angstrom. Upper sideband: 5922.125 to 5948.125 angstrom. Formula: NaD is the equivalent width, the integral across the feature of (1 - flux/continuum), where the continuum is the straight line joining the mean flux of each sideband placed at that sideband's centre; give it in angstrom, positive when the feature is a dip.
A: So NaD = 4.5 angstrom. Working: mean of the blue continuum 18.8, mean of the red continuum 18.3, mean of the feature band 16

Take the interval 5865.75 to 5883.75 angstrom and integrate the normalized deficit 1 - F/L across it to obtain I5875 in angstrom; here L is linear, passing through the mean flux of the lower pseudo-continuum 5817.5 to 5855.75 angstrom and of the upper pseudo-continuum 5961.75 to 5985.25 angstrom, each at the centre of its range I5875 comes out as 0.3 angstrom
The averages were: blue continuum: 18.7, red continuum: 18.3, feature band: 18.3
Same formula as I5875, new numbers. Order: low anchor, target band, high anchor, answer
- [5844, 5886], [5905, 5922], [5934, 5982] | 0.3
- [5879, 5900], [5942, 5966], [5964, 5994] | -1.3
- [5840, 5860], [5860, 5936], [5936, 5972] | 3.5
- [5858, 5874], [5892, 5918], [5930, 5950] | 2.8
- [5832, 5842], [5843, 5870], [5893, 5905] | -0.8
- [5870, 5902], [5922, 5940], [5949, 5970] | -1.0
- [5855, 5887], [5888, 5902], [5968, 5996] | 2.9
